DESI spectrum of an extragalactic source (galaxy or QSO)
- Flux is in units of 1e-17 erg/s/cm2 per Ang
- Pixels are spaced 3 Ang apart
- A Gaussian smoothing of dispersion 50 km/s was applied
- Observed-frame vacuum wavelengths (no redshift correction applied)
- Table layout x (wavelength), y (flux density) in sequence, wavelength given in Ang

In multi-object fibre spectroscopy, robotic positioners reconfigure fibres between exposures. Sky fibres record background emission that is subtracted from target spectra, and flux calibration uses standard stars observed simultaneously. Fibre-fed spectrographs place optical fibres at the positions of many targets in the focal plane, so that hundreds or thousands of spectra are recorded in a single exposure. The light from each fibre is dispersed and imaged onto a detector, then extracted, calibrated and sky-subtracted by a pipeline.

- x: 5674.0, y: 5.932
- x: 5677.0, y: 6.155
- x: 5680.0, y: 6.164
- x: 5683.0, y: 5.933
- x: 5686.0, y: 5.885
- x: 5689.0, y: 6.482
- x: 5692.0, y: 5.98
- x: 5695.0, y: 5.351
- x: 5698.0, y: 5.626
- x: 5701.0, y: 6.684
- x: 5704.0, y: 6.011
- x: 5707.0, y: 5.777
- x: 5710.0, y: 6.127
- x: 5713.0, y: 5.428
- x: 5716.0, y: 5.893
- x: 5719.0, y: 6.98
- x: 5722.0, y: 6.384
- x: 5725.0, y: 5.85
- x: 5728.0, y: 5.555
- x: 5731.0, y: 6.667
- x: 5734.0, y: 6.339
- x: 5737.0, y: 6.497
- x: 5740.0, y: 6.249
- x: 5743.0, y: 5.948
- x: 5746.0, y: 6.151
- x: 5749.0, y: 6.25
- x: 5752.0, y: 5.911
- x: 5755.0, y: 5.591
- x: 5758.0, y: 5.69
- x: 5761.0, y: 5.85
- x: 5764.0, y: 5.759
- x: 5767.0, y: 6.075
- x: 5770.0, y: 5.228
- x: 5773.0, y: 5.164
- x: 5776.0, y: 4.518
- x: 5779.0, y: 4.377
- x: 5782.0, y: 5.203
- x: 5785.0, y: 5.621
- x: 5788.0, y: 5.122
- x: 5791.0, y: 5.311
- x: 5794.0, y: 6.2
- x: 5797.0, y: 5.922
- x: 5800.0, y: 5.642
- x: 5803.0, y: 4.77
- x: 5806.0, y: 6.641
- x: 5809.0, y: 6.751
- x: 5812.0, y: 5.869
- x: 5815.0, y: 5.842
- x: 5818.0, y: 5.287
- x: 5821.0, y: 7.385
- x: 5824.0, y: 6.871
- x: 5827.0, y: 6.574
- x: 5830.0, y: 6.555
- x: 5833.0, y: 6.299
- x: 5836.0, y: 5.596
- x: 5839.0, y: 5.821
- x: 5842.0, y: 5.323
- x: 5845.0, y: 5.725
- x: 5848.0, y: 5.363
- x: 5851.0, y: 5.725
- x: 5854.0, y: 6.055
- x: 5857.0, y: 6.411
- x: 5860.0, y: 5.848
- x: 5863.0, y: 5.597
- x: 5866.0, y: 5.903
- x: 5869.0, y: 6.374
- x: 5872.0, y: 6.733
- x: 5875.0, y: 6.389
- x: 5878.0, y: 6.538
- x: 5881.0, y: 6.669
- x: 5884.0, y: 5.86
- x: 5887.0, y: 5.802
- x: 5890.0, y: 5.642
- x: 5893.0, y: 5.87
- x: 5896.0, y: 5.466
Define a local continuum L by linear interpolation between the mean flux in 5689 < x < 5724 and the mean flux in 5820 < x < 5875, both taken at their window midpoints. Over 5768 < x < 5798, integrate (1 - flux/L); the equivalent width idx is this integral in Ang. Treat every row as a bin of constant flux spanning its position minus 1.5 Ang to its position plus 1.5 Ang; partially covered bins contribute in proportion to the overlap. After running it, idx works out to 4.0 Ang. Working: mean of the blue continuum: 6.04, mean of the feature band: 5.27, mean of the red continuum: 6.12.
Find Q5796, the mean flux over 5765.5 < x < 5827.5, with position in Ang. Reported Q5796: 5.72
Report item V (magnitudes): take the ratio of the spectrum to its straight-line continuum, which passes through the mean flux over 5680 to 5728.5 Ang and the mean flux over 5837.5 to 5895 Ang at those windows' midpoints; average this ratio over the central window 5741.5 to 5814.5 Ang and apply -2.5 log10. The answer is 0.06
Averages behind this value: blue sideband 6.01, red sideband 5.98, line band 5.65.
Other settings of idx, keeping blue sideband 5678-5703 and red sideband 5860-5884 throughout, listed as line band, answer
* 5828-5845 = 0.8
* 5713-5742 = -0.7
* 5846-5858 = 0.7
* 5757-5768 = 0.5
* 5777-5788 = 2.0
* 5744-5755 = 0.1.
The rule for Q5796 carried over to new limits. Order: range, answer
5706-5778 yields 5.9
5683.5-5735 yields 6.05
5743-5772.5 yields 5.82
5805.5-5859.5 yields 6.1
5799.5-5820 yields 5.88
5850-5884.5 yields 6.19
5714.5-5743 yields 6.25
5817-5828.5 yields 6.58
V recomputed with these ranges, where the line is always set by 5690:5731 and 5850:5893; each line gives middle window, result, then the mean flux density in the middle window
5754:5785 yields 0.13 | 5.35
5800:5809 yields 0.04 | 5.87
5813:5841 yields -0.03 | 6.22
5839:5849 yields 0.10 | 5.53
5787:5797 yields 0.08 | 5.62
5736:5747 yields -0.03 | 6.2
